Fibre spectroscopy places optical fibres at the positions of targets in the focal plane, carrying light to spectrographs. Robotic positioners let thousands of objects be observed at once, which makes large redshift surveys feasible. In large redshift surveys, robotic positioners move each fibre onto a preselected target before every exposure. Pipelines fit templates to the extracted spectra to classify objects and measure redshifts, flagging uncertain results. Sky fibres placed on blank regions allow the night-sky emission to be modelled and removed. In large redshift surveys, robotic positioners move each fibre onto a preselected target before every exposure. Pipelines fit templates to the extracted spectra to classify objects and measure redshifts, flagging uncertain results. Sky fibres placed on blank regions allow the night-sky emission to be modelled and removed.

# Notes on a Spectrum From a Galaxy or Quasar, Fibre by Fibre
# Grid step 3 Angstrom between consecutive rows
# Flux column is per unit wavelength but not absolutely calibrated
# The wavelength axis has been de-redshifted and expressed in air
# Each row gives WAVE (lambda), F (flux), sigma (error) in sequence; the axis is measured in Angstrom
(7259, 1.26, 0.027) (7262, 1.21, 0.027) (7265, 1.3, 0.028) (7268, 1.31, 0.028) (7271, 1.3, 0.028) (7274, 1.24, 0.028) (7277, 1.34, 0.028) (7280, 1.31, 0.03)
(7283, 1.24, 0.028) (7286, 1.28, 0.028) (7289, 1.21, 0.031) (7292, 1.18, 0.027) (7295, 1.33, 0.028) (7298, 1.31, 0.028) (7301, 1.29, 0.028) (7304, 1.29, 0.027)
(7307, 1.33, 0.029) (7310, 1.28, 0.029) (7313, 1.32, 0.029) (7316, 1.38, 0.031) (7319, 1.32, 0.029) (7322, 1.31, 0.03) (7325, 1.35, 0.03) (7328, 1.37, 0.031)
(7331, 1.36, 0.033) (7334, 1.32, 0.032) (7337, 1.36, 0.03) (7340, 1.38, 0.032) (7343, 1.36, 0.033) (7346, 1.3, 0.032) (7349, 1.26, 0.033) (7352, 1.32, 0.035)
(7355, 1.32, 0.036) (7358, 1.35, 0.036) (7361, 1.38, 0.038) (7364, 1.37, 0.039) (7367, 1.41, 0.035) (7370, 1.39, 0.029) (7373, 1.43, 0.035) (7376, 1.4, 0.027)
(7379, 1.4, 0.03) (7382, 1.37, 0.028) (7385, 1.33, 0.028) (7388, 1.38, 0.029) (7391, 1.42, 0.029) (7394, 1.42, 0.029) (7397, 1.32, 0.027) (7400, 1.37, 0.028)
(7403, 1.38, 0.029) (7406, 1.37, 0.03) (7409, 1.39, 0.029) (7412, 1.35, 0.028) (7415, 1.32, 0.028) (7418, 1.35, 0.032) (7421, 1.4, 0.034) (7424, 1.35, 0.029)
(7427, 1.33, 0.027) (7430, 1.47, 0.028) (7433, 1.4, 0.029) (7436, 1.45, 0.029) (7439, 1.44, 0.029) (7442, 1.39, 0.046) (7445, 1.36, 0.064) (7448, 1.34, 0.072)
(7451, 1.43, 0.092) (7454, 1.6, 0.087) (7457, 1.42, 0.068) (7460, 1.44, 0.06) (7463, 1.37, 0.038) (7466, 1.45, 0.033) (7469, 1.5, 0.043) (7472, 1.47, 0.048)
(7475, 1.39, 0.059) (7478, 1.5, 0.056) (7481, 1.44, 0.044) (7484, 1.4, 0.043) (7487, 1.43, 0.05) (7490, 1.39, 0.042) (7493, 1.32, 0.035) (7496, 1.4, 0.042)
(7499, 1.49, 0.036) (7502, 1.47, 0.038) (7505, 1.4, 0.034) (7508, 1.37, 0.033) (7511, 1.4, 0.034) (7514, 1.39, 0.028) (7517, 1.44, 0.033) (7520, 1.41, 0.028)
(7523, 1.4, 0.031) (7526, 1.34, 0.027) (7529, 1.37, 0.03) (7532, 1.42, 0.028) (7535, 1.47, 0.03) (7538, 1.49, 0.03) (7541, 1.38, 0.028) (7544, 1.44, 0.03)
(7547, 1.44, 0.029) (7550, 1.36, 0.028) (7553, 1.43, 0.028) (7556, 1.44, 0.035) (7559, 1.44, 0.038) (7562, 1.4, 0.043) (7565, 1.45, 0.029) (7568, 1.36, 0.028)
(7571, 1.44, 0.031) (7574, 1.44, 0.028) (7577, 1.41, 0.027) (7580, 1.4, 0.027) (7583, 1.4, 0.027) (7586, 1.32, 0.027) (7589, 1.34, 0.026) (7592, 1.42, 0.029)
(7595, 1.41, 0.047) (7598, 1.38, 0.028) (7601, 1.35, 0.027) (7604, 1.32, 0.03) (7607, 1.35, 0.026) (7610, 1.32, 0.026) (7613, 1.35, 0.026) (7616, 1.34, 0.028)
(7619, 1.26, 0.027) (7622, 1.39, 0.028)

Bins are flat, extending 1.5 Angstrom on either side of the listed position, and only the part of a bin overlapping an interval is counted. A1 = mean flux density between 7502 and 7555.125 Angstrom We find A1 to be 1.41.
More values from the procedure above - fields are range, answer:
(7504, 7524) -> 1.4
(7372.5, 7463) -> 1.39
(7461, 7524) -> 1.42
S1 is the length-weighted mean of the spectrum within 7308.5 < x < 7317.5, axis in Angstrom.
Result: 1.33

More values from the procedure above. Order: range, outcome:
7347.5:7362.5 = 1.33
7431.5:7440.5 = 1.43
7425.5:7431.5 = 1.4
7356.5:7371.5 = 1.38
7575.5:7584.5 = 1.4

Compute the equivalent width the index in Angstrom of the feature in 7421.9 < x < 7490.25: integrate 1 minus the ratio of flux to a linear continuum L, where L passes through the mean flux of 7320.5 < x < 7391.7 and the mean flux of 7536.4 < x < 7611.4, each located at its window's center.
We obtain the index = -2.38 Angstrom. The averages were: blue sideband 1.36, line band 1.42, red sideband 1.4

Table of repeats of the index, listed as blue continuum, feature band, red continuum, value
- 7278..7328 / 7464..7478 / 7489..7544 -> -0.7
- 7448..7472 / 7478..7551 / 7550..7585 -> 1.0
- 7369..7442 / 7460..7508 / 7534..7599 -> -1.0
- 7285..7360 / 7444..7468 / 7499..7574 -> -0.9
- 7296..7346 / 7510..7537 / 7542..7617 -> -0.6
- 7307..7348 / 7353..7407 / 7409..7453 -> -0.6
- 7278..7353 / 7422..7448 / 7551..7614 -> -1.0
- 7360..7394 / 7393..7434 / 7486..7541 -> 0.7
